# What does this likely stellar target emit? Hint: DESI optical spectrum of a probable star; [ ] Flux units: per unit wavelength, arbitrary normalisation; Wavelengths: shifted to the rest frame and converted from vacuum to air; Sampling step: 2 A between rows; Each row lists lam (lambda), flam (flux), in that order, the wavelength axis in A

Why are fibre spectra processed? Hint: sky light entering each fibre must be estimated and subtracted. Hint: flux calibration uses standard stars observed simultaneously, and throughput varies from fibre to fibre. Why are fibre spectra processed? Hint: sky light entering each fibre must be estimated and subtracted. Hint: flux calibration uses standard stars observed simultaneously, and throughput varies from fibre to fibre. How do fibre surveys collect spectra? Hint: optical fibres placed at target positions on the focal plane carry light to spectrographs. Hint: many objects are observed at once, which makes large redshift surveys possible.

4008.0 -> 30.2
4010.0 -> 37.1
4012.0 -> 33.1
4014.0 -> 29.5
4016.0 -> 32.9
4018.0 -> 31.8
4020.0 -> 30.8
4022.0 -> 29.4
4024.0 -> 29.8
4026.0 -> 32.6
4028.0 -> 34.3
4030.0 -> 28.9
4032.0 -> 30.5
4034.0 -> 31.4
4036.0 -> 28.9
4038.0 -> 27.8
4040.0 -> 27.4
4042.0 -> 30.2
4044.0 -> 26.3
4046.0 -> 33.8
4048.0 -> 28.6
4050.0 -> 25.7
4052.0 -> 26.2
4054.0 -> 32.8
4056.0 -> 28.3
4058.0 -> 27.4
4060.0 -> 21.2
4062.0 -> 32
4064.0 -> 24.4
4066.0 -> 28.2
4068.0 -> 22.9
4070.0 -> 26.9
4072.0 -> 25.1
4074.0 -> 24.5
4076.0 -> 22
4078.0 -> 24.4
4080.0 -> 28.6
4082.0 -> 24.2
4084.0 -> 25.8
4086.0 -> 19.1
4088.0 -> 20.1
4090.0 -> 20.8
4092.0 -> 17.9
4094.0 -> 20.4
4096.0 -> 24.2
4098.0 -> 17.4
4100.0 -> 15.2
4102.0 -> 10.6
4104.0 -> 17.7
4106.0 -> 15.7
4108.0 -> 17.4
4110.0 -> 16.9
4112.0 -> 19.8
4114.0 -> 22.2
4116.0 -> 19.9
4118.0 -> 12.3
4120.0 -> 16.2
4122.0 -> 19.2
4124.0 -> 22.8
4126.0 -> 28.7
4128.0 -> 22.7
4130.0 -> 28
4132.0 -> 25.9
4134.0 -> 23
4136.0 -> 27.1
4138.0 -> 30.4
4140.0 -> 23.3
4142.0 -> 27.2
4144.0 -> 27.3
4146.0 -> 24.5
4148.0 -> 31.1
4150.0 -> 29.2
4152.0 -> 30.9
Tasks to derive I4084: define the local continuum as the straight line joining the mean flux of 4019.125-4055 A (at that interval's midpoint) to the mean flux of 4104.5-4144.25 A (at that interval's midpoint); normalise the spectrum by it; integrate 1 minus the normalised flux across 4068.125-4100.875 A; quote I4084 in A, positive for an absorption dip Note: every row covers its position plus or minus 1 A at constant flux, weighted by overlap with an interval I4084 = 4.3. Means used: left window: 29.7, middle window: 22.3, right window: 22.1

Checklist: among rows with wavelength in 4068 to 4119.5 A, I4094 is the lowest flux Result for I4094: 10.6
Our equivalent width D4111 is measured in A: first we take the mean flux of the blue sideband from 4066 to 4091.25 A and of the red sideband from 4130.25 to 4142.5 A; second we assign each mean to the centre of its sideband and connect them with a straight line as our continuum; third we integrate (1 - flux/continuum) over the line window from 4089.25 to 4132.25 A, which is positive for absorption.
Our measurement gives 9.7 A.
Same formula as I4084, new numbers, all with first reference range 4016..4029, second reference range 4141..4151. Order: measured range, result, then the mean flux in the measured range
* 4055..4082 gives 3.9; 25.8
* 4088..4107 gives 7.4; 17.9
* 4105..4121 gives 6.3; 17.5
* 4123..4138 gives 1.3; 25.8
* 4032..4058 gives 1.6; 28.9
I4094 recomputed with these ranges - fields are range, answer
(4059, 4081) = 21.2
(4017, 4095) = 17.9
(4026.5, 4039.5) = 27.8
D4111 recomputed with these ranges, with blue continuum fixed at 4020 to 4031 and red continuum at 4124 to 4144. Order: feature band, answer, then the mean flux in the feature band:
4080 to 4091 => 2.2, 22.6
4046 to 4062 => 1.0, 27.9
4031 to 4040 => 0.3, 29.4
